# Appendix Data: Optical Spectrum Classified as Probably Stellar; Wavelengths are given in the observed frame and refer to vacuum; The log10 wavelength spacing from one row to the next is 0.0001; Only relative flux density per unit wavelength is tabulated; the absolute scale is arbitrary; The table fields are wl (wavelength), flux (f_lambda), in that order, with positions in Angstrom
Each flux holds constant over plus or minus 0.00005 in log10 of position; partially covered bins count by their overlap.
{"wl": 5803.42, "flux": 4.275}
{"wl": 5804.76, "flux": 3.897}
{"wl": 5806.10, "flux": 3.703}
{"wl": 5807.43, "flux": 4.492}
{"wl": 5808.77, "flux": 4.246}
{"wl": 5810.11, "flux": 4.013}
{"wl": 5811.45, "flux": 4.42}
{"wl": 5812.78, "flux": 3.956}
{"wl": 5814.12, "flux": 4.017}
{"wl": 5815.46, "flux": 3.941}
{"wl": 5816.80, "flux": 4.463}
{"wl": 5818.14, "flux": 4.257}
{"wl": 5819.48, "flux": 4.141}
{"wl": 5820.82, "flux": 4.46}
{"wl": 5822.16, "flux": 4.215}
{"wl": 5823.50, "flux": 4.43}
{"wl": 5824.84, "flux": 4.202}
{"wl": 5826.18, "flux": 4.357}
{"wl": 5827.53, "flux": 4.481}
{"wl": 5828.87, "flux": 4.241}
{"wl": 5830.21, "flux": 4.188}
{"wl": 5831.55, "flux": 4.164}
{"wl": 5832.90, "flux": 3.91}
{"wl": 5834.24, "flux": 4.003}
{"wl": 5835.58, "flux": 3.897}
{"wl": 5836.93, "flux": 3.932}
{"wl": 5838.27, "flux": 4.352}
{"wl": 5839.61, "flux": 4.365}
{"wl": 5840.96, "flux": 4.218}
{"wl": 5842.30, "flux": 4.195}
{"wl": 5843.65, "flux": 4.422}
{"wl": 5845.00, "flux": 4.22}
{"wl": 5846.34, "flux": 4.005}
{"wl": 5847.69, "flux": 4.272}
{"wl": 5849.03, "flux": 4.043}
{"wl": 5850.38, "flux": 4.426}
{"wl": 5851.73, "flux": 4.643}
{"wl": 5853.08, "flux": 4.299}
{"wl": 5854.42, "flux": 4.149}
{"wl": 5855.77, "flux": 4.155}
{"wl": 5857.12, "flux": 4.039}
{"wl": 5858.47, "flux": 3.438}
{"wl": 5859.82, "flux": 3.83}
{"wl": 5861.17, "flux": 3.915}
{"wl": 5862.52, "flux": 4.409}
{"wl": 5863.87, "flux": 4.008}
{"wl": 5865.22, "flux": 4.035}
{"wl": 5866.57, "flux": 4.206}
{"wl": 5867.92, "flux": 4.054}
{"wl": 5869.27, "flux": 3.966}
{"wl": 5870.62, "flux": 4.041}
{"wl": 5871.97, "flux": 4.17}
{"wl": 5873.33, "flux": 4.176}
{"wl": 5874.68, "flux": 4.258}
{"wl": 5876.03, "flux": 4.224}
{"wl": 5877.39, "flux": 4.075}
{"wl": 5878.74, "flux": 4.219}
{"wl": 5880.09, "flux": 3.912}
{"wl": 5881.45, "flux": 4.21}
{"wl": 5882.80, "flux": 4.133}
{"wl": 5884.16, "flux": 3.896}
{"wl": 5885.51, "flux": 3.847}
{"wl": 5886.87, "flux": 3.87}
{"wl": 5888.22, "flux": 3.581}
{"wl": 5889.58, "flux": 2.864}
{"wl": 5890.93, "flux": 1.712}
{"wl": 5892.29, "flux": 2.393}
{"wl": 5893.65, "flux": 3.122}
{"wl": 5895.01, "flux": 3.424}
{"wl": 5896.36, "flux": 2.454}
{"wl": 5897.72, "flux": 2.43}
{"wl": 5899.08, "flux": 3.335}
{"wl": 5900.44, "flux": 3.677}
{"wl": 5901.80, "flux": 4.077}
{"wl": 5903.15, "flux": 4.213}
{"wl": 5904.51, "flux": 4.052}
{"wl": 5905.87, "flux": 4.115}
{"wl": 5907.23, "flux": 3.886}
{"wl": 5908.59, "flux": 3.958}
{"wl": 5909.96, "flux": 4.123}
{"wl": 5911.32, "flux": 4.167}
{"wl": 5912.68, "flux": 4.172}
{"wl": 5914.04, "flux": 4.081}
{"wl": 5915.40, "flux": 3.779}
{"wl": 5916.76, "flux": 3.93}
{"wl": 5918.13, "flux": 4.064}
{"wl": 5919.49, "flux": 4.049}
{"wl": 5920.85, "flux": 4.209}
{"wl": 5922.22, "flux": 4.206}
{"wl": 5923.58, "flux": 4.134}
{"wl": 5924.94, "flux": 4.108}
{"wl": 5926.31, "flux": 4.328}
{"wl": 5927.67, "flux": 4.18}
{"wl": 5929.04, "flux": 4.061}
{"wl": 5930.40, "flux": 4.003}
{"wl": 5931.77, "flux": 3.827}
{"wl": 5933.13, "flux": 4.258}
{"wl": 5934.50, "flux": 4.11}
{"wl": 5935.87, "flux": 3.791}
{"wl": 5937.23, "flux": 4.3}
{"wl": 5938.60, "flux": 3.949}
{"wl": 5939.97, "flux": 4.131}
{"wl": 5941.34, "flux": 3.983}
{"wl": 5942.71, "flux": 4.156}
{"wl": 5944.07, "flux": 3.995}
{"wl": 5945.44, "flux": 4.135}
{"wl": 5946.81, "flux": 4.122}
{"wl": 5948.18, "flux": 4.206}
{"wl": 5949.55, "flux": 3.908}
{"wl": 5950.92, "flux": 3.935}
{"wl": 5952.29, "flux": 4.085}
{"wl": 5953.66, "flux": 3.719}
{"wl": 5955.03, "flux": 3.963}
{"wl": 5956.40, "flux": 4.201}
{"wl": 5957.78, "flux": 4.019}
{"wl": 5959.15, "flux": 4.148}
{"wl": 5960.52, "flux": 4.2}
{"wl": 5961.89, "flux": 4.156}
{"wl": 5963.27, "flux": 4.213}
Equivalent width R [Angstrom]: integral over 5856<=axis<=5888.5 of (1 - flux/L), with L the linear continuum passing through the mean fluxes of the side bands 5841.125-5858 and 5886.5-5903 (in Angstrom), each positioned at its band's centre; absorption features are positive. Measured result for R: -3.4 Angstrom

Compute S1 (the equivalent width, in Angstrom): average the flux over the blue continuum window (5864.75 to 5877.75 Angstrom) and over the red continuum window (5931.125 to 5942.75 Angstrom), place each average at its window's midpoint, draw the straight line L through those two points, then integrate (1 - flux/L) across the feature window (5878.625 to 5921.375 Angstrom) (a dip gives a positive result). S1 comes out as 4.3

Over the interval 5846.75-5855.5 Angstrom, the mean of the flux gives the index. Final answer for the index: 4.29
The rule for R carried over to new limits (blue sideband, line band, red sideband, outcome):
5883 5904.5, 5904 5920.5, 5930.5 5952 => -2.0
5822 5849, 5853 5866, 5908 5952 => 0.5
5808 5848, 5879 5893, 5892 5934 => 1.8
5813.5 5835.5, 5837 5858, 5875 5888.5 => -0.5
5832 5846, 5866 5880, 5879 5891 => -1.2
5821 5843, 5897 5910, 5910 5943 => 1.1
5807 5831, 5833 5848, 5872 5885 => 0.2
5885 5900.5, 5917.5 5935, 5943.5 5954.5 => -2.5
